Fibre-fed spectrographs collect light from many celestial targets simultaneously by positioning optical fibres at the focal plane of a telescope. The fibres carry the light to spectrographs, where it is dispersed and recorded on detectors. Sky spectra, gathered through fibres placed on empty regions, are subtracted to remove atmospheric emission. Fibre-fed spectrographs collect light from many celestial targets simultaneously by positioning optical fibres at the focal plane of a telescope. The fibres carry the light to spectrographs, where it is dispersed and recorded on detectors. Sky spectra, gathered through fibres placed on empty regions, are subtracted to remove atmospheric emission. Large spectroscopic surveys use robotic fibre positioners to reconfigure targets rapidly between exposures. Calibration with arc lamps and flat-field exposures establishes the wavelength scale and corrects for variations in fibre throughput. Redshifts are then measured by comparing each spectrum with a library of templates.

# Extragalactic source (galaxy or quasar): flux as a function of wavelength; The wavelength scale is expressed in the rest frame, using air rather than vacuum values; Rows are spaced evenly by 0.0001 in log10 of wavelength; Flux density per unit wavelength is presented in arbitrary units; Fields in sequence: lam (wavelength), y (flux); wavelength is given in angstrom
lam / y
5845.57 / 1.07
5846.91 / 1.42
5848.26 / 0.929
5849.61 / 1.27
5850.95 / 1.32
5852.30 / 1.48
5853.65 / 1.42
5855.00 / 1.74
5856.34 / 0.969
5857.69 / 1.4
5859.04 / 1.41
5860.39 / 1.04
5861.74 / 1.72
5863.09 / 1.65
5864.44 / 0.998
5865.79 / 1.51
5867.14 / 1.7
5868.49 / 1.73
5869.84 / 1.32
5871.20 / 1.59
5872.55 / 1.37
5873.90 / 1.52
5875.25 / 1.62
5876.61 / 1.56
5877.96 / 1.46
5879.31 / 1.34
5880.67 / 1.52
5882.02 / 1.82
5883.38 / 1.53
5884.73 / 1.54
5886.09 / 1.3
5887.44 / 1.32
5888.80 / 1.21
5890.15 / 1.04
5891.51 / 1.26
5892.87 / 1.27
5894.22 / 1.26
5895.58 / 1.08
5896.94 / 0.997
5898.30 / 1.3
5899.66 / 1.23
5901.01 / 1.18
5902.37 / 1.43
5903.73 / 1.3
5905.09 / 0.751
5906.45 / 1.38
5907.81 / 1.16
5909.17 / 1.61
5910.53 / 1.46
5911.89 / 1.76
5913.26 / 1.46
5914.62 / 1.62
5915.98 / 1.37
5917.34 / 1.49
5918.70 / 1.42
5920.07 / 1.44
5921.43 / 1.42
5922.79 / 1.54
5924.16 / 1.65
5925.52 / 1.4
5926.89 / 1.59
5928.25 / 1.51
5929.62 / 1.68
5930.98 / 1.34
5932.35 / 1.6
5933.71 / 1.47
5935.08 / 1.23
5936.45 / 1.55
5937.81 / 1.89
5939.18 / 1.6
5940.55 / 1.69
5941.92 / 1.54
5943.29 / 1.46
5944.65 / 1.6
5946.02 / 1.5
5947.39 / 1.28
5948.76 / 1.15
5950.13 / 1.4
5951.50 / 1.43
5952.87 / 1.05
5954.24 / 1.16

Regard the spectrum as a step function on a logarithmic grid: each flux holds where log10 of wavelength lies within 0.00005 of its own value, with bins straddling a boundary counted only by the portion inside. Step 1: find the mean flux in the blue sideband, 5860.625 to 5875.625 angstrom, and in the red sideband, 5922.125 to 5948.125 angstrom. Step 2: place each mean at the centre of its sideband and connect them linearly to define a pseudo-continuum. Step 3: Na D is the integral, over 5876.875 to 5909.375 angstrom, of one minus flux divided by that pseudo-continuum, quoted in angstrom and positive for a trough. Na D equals 4.6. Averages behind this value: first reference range 1.5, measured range 1.3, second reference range 1.53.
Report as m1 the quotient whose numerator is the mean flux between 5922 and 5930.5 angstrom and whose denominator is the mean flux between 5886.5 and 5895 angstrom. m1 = 1.3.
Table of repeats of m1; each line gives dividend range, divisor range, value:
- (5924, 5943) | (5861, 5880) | 1.03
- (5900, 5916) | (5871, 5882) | 0.91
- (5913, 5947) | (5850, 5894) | 1.07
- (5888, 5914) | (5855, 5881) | 0.88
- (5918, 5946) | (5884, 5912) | 1.21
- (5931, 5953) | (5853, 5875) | 1.02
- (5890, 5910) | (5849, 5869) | 0.86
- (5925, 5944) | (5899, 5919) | 1.12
